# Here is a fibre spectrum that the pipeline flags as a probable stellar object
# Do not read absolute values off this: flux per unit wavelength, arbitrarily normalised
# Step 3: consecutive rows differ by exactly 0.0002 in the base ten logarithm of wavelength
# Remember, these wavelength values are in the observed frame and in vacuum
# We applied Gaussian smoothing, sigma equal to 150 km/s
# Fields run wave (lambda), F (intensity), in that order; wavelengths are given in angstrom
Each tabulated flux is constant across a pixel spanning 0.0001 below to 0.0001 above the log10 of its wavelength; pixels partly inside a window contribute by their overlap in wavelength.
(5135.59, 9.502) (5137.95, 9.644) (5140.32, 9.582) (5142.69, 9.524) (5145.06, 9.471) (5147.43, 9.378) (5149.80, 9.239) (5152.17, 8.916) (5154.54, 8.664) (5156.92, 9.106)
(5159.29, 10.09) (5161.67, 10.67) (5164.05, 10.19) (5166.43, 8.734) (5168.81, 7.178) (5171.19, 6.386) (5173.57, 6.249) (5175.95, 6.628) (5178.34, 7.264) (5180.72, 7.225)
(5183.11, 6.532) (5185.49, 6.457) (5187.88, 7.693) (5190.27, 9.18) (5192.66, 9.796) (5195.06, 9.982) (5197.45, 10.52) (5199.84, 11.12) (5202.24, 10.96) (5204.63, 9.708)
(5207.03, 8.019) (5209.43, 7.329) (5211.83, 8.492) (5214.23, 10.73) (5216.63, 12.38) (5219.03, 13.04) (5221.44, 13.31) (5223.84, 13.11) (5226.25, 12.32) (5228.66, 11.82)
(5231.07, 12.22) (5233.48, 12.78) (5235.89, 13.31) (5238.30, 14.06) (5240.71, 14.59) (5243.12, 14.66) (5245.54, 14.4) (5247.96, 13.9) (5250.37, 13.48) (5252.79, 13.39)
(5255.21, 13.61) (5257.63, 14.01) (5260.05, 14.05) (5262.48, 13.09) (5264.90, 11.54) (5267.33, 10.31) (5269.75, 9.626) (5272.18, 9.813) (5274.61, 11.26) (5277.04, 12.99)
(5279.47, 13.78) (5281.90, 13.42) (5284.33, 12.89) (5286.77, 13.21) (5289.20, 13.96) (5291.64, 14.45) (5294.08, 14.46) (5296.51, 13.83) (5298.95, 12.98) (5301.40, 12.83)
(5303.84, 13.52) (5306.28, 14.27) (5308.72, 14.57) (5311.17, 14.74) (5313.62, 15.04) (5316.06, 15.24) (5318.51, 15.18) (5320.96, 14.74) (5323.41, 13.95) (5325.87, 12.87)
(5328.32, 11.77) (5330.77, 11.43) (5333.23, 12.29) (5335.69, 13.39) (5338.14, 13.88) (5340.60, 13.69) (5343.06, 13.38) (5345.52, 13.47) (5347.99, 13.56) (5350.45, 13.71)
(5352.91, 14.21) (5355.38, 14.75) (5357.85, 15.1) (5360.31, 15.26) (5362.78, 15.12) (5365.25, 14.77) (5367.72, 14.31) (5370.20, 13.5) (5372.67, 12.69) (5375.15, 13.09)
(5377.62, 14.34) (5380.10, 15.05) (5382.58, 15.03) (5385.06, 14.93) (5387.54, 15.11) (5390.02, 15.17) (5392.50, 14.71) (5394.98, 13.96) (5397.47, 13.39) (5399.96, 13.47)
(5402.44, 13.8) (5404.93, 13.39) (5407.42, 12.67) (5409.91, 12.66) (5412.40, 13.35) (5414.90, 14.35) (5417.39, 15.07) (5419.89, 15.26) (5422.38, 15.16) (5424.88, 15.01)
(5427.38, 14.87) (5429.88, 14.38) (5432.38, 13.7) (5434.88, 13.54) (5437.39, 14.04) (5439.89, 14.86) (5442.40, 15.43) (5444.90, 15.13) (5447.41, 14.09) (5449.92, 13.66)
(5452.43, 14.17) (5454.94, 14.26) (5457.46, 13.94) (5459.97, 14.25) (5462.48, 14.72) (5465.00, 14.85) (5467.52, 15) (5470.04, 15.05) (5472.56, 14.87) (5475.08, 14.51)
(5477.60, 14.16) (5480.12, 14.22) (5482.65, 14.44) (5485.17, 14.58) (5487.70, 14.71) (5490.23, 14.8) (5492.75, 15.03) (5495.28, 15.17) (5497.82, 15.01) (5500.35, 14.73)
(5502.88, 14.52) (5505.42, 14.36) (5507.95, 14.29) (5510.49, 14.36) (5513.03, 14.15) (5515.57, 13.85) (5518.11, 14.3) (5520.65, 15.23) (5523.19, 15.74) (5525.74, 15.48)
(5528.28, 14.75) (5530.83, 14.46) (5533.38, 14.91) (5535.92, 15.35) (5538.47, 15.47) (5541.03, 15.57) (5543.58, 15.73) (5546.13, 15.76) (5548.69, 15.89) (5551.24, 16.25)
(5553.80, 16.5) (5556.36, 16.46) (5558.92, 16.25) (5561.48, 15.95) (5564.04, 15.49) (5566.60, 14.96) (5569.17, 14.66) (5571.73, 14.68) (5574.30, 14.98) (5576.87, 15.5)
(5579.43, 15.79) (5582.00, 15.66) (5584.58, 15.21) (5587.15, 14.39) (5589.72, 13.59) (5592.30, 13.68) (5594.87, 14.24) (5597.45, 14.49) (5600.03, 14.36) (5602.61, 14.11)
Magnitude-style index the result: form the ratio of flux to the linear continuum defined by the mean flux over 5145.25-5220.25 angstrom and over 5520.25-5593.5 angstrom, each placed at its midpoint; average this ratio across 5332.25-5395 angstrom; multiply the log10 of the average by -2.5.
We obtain -0.18 mag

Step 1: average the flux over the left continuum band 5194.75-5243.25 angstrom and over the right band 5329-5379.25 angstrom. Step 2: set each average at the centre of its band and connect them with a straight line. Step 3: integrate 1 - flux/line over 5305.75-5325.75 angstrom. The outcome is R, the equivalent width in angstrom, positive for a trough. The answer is -2.22 angstrom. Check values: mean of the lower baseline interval 11.6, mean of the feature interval 14.6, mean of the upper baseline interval 13.8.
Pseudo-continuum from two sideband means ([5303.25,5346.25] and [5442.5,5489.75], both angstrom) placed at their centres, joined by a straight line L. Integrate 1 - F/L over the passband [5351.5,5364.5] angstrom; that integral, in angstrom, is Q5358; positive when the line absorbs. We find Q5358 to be -0.9 angstrom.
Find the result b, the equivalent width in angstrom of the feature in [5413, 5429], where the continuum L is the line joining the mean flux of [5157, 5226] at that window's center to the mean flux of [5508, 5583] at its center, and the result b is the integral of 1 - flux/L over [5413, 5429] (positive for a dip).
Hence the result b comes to -2.0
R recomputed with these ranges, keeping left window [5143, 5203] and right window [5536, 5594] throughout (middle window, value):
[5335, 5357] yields -4.1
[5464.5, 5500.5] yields -2.0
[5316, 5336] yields -3.6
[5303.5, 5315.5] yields -3.8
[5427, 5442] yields -1.3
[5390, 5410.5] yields -1.8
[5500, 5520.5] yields 0.1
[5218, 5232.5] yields -4.6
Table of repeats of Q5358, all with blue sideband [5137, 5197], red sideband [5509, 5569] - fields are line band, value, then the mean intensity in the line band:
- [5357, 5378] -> -3.5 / 14.2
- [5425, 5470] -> -2.6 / 14.4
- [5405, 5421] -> -1.0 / 13.8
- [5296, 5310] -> -3.3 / 13.7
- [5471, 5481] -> -0.2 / 14.5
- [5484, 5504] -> -0.4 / 14.8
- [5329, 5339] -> -0.9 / 12.7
